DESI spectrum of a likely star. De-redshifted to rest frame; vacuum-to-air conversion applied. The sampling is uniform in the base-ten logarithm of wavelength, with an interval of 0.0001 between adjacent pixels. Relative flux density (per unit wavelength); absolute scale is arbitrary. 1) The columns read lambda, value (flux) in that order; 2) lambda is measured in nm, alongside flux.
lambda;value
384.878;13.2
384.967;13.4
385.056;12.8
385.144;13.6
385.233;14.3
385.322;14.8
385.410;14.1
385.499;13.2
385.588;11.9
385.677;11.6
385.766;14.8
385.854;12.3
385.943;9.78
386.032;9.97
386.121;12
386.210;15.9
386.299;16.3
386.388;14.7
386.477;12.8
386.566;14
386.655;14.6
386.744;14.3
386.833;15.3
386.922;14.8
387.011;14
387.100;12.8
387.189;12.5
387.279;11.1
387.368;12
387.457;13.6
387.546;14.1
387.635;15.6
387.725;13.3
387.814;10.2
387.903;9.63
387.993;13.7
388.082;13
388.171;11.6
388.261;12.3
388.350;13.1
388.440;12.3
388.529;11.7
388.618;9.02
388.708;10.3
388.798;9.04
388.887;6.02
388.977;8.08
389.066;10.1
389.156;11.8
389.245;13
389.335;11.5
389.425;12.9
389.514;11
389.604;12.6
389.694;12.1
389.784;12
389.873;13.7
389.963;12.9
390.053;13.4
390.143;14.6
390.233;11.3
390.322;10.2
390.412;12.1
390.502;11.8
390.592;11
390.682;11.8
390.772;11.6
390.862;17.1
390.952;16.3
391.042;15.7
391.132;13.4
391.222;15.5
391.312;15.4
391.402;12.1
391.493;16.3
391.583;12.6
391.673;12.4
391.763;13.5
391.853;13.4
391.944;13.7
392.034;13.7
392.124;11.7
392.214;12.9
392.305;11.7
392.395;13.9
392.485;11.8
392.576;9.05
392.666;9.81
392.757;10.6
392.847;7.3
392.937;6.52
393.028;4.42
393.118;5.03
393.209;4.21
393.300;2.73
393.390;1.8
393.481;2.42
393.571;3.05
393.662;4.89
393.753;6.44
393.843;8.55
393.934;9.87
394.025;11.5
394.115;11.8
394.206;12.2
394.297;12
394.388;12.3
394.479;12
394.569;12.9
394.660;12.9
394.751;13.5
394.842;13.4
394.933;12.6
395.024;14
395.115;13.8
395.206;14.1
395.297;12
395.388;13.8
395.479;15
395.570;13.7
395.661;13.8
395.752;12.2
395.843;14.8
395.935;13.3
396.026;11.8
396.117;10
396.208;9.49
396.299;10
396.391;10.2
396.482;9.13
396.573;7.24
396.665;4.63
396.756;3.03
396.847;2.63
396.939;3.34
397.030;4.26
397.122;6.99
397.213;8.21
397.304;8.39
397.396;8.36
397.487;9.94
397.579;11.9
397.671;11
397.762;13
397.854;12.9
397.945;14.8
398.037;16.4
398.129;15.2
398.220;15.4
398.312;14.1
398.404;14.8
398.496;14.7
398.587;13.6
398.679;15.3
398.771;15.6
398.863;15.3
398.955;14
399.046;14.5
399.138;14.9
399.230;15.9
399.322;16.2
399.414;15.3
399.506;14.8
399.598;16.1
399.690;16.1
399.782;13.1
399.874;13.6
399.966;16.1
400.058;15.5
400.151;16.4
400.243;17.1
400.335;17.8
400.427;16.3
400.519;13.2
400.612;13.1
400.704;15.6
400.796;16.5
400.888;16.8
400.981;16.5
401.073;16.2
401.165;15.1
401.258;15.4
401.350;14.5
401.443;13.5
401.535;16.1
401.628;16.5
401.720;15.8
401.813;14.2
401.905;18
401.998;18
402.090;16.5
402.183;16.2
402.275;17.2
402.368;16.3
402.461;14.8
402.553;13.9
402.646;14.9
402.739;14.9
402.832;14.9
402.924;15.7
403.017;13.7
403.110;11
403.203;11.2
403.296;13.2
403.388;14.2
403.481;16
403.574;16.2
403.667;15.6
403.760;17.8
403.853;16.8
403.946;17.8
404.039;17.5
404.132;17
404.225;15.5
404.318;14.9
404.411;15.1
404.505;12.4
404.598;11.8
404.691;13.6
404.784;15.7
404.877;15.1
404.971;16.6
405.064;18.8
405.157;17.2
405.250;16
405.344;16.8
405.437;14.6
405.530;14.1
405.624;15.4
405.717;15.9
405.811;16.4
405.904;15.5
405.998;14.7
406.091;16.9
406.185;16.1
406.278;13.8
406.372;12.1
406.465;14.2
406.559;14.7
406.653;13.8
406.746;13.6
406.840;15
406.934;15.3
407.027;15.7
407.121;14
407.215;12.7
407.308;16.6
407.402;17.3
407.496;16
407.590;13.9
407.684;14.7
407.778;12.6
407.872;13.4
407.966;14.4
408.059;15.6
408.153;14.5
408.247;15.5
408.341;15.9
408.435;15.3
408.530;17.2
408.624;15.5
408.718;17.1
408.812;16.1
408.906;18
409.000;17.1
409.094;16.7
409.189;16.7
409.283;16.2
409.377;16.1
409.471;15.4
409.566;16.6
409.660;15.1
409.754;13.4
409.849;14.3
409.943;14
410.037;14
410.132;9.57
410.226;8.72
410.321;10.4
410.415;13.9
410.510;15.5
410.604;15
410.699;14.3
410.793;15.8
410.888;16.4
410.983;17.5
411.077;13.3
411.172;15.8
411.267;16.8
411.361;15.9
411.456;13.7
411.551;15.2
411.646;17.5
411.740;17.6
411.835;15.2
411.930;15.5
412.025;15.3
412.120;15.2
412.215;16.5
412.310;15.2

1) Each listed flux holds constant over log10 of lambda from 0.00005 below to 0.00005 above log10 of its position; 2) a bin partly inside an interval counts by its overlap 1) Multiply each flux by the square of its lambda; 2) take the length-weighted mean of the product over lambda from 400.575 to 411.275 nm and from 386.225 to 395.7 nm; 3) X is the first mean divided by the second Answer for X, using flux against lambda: 1.4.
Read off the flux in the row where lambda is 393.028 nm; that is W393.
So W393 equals 4.42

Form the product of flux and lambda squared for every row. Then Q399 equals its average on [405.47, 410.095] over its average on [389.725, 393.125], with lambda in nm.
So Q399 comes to 1.3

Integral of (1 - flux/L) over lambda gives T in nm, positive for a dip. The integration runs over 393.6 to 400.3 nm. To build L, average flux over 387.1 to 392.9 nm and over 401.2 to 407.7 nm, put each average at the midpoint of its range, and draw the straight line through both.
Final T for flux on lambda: 0.76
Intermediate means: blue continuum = 12.2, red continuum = 15.3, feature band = 12.2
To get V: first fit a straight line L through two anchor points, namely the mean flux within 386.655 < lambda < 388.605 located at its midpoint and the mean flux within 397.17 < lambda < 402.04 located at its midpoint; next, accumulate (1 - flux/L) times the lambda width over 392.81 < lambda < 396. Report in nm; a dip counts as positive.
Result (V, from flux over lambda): 0.86 nm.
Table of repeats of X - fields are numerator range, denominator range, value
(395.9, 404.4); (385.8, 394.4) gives 1.26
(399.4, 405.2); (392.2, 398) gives 1.64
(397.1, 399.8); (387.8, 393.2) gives 1.21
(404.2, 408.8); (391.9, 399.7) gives 1.44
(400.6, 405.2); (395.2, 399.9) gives 1.31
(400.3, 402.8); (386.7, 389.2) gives 1.40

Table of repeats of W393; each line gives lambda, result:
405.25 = 16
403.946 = 17.8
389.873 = 13.7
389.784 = 12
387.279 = 11.1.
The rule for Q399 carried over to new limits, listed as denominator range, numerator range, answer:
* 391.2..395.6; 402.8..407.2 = 1.48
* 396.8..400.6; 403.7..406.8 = 1.20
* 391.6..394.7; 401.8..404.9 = 1.68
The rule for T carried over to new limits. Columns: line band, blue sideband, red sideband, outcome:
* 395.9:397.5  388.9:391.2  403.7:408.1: 0.687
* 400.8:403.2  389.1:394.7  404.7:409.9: -0.258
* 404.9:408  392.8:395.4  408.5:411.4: -0.295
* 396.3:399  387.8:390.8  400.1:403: 0.678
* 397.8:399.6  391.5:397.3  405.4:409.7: -0.497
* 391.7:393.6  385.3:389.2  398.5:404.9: 0.657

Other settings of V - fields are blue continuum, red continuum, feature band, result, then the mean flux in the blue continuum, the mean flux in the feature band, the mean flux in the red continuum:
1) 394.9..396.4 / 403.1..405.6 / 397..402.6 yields -0.21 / 12.7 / 14.5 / 15.3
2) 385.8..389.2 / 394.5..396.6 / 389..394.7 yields 0.59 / 12.3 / 11.1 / 12.4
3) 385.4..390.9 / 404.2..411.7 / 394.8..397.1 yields 0.51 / 12.4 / 10.4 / 15.1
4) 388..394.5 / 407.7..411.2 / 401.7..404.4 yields -0.39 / 11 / 15.5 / 14.9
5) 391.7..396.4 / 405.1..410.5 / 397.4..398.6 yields -0.16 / 10.6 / 13.5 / 15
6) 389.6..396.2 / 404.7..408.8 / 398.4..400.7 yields -0.33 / 11.5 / 15.2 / 15.3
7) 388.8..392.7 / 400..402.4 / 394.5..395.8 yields 0.05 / 12.5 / 13.4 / 15.9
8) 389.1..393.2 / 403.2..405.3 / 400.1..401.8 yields -0.11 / 12.1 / 15.7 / 15.6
